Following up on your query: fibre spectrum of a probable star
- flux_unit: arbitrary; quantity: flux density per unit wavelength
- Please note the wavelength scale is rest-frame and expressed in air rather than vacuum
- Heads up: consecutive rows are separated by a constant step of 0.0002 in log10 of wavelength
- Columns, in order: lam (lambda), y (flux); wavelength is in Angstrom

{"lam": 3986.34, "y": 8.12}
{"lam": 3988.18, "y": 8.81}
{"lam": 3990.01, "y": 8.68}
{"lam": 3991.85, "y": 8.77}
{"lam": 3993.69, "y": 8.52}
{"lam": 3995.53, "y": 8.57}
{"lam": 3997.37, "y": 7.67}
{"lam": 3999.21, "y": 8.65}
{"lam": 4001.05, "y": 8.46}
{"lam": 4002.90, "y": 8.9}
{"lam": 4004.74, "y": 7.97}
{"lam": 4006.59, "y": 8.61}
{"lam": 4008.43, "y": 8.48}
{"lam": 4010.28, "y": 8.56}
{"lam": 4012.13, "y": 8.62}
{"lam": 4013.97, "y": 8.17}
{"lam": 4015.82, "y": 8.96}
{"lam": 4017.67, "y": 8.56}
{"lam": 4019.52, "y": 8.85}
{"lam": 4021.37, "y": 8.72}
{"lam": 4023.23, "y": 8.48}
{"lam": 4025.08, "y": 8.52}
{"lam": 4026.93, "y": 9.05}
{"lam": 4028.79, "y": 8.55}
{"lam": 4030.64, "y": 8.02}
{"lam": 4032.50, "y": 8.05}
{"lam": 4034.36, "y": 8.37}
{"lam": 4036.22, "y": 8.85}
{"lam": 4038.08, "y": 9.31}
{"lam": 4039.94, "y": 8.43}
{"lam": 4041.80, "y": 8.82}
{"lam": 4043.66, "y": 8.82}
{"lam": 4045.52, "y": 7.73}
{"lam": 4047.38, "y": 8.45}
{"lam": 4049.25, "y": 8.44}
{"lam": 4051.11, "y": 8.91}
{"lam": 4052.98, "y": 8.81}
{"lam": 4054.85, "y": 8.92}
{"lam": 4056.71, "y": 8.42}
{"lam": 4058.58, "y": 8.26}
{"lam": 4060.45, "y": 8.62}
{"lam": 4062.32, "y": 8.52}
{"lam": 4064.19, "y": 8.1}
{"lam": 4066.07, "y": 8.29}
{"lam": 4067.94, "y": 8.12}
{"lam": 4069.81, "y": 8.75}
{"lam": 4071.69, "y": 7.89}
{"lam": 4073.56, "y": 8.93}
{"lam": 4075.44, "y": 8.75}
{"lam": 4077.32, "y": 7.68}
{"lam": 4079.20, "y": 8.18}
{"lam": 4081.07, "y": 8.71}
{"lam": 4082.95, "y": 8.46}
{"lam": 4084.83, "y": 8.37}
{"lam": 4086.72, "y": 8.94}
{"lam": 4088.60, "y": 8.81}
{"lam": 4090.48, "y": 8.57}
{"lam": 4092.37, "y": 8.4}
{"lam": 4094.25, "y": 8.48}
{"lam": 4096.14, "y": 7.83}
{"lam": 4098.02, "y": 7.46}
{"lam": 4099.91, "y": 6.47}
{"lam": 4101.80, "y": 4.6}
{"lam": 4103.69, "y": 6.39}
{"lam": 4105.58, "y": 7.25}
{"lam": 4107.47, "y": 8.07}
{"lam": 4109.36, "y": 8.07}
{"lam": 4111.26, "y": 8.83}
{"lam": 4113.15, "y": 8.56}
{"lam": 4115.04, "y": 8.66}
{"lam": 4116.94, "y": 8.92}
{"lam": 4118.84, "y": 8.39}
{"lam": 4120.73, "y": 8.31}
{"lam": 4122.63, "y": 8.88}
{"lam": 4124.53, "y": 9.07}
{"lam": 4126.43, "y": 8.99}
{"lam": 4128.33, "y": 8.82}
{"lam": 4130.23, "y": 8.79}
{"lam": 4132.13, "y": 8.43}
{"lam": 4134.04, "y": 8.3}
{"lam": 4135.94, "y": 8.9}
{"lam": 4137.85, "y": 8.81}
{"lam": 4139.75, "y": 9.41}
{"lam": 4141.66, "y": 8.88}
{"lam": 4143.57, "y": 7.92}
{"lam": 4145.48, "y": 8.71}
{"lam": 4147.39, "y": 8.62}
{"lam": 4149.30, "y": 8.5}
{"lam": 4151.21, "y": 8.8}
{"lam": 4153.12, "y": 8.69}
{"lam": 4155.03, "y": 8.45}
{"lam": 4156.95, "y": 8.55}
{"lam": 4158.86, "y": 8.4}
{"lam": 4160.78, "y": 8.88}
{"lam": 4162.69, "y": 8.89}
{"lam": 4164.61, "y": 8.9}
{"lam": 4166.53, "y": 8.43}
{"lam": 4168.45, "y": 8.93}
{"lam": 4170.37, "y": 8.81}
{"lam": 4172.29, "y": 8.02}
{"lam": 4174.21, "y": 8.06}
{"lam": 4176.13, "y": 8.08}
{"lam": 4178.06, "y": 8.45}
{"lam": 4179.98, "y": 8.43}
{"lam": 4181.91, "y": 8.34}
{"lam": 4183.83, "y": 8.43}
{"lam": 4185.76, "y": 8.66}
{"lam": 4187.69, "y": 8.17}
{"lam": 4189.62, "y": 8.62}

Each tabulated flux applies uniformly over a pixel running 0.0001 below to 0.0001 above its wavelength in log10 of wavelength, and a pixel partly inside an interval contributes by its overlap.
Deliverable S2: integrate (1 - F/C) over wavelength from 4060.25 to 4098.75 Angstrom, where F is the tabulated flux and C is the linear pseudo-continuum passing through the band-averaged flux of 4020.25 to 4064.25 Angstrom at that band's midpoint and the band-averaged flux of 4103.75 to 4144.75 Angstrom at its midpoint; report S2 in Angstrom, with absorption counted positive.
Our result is 0.8 Angstrom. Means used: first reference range 8.56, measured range 8.37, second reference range 8.54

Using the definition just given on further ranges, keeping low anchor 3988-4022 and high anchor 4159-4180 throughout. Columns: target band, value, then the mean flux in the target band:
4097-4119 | 2.4 Angstrom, 7.61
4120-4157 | -0.7 Angstrom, 8.7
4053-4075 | 0.2 Angstrom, 8.46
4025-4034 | 0.1 Angstrom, 8.42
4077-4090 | 0.1 Angstrom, 8.49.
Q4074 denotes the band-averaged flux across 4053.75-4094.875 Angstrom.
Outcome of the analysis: 8.46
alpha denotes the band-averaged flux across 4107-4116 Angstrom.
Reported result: 8.46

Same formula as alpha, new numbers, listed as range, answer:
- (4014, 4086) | 8.51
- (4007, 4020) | 8.6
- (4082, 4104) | 7.77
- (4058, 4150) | 8.32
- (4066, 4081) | 8.35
